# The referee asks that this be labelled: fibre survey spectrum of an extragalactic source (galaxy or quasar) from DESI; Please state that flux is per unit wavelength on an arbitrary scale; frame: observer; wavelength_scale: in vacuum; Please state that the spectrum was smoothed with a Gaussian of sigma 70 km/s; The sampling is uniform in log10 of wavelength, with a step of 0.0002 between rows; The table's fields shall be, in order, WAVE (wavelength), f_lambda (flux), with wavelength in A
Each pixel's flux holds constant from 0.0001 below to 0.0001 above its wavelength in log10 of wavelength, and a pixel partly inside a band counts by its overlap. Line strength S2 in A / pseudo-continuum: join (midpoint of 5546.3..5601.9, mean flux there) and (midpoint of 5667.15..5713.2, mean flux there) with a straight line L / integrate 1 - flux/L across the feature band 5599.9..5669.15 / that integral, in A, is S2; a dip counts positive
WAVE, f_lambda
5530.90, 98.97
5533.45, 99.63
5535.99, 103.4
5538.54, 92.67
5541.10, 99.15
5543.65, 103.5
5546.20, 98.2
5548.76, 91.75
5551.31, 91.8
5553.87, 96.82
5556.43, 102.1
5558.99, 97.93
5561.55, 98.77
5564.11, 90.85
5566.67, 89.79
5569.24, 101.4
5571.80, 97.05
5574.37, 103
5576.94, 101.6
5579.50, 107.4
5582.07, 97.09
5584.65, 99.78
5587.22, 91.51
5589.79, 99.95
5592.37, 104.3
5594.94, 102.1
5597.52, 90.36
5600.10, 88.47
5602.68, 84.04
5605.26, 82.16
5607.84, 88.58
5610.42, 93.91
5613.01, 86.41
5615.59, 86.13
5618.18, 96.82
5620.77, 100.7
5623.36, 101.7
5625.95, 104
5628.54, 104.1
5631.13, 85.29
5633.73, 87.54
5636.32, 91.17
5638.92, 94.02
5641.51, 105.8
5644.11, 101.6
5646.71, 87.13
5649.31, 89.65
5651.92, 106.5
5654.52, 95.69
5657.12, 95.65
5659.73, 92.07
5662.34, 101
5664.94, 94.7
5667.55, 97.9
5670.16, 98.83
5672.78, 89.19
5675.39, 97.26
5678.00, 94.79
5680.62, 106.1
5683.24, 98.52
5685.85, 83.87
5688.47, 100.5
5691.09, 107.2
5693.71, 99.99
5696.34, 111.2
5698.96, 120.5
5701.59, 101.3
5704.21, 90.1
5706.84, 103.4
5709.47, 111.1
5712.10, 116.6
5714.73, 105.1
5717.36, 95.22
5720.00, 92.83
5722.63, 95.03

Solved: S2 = 3.6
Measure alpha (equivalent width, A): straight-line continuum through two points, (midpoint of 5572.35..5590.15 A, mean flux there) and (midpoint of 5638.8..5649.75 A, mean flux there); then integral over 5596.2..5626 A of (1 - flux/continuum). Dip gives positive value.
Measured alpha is 2.0 A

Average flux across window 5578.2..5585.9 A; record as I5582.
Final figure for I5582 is 101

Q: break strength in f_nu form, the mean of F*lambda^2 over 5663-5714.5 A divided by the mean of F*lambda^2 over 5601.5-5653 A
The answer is 1.1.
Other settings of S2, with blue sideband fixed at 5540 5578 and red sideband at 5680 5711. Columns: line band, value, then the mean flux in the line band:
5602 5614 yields 1.5 A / 87.2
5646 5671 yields 1.3 A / 96.1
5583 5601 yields 0.4 A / 96.8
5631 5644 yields 0.8 A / 94.3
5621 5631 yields -0.1 A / 101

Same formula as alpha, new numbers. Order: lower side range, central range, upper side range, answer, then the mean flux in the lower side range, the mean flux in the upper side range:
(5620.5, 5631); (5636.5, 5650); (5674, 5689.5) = 0.6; 101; 96.8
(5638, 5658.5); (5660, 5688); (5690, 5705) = 1.5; 97.1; 106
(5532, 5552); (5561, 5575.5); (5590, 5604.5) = -0.1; 97.7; 93.9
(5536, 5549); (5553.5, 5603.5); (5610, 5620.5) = -1.3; 98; 91.5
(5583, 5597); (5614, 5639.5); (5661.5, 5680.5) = 0.7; 98.9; 96.8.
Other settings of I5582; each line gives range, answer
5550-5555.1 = 94.3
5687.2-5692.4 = 104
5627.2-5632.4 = 94.9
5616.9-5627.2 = 101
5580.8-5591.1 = 97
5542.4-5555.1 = 96.4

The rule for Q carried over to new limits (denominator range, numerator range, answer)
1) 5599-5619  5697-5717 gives 1.25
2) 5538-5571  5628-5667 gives 1.02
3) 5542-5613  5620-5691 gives 1.04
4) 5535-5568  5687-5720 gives 1.14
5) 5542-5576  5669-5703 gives 1.08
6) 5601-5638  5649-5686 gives 1.07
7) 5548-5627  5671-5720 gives 1.10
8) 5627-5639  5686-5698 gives 1.14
